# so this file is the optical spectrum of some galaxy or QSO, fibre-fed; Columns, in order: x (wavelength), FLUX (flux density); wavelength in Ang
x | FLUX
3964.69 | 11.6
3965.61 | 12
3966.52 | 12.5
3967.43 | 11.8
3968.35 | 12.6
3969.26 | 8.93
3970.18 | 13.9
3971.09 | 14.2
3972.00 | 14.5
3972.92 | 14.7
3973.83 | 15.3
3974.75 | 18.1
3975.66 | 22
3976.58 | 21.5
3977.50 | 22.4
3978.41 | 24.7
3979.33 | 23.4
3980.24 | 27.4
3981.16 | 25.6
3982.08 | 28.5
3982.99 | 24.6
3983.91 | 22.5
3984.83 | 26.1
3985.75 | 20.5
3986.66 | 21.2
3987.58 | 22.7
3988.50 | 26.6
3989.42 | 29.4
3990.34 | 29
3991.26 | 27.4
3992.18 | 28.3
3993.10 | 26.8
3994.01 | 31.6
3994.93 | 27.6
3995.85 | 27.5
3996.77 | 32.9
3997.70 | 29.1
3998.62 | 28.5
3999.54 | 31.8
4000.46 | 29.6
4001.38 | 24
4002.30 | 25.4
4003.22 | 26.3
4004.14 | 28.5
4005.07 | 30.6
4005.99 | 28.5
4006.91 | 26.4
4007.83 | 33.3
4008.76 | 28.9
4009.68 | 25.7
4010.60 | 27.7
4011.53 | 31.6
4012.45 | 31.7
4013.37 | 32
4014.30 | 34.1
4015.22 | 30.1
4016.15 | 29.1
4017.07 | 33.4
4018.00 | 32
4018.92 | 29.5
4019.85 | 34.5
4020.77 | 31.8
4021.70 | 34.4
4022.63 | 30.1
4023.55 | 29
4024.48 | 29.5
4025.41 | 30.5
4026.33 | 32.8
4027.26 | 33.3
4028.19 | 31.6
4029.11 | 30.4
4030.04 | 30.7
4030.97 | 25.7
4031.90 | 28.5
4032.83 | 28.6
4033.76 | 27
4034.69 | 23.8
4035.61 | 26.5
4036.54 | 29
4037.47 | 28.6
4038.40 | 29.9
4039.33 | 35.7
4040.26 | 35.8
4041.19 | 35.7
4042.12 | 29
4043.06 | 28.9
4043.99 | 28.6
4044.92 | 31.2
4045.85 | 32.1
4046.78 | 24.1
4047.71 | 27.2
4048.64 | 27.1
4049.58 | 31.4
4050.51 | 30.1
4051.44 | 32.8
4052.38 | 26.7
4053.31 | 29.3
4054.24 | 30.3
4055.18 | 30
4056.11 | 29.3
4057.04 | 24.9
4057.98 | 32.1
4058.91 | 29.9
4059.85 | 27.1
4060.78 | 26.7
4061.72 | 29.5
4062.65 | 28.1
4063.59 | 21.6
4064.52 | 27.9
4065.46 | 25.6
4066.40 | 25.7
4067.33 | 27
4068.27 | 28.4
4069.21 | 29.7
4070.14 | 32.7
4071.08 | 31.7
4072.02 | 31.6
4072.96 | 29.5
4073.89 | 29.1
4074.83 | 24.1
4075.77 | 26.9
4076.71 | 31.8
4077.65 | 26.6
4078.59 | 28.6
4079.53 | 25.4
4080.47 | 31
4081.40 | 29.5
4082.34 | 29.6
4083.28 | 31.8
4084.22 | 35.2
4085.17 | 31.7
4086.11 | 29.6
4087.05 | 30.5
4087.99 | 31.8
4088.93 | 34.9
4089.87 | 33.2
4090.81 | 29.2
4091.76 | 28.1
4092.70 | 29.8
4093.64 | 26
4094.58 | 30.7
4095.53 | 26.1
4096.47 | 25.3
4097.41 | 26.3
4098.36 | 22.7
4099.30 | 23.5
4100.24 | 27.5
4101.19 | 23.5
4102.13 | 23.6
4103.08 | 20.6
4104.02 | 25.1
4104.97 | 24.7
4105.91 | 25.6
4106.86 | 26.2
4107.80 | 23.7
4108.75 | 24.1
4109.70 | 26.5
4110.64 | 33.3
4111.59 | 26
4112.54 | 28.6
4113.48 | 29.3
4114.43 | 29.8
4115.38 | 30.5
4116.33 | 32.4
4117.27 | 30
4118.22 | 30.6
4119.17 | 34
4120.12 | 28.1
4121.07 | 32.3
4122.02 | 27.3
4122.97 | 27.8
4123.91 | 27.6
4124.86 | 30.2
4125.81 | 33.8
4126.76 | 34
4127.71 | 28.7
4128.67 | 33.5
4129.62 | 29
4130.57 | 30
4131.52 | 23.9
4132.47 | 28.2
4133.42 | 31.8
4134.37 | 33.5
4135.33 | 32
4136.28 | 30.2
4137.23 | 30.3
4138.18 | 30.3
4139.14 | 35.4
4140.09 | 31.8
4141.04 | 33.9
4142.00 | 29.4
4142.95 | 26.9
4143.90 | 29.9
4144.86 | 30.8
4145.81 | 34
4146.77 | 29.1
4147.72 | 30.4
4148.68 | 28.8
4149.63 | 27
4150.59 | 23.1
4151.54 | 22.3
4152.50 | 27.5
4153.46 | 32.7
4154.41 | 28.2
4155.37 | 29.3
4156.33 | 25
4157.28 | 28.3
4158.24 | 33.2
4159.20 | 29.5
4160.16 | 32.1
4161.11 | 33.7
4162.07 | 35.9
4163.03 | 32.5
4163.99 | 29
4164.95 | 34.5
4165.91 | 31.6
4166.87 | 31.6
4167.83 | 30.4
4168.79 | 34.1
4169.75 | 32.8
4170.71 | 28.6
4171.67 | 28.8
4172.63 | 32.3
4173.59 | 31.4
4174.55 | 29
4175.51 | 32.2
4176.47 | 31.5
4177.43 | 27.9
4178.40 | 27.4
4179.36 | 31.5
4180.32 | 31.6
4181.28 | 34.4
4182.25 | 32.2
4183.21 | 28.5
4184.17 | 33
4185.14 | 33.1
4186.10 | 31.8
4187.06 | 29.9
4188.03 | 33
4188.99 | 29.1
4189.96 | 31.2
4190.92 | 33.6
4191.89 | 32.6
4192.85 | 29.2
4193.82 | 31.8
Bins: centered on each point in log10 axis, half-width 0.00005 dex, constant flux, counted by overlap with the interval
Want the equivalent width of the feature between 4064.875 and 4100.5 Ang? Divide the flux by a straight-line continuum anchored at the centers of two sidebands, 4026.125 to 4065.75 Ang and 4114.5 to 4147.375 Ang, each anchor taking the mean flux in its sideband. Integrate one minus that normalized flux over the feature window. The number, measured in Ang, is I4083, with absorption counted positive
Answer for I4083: 1.1 Ang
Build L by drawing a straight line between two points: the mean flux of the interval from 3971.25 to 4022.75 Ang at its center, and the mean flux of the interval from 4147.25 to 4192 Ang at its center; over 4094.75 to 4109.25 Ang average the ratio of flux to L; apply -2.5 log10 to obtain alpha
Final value 0.18 mag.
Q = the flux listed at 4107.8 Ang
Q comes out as 23.7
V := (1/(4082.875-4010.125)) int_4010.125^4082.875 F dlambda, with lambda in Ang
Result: 29.5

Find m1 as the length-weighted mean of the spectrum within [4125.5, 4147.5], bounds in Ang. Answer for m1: 30.9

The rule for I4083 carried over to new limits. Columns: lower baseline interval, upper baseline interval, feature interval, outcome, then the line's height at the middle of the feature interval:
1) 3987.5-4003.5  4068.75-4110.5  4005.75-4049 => -3.0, 28.2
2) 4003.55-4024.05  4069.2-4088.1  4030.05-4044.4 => 0.4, 30.3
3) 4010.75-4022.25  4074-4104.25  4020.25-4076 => 1.8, 30.3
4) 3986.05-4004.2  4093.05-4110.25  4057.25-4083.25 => -2.6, 25.9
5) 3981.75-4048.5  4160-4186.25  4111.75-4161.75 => 1.6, 31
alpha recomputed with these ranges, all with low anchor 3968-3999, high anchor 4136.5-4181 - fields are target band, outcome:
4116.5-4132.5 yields -0.04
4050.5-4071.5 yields -0.08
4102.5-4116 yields 0.07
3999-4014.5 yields -0.20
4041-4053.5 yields -0.14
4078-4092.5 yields -0.12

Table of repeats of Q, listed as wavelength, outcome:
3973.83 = 15.3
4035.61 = 26.5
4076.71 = 31.8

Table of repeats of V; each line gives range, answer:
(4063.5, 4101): 28.7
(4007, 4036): 30.2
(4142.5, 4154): 28.6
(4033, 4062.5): 29.3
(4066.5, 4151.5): 29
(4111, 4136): 30.1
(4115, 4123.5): 30.3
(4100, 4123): 27.6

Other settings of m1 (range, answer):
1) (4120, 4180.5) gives 30.3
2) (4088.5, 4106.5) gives 26.6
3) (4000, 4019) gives 29.5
